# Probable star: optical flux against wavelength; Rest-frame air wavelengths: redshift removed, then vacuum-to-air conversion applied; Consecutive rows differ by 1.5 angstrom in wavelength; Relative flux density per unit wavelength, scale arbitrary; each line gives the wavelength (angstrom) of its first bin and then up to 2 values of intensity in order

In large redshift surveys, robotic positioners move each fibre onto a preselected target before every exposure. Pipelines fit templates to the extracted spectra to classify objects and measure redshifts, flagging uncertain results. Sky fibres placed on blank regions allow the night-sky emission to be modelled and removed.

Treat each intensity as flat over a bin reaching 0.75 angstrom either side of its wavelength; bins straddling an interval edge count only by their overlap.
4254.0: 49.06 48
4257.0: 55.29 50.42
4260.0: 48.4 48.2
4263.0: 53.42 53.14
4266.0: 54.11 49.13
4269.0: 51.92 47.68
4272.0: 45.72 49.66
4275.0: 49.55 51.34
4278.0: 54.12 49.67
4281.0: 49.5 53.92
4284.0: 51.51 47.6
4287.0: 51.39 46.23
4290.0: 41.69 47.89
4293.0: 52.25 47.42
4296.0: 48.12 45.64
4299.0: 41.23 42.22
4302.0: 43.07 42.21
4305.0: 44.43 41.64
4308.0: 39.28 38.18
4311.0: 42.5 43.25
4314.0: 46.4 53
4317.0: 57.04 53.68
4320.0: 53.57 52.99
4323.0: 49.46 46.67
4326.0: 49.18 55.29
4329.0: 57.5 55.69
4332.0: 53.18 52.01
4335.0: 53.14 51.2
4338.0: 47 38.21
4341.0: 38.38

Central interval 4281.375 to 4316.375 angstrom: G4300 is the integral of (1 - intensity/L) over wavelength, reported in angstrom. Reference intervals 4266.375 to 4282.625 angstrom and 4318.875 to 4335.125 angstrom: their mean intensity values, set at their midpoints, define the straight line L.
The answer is 3.7 angstrom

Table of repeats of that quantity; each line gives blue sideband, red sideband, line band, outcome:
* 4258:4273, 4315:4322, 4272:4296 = 1.00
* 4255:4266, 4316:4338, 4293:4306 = 1.85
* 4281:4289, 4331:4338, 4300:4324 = 2.20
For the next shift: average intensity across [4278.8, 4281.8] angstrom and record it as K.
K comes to 49.7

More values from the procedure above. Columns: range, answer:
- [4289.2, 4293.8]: 47.3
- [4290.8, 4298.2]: 48.3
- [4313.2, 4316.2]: 49.5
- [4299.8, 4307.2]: 42.7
